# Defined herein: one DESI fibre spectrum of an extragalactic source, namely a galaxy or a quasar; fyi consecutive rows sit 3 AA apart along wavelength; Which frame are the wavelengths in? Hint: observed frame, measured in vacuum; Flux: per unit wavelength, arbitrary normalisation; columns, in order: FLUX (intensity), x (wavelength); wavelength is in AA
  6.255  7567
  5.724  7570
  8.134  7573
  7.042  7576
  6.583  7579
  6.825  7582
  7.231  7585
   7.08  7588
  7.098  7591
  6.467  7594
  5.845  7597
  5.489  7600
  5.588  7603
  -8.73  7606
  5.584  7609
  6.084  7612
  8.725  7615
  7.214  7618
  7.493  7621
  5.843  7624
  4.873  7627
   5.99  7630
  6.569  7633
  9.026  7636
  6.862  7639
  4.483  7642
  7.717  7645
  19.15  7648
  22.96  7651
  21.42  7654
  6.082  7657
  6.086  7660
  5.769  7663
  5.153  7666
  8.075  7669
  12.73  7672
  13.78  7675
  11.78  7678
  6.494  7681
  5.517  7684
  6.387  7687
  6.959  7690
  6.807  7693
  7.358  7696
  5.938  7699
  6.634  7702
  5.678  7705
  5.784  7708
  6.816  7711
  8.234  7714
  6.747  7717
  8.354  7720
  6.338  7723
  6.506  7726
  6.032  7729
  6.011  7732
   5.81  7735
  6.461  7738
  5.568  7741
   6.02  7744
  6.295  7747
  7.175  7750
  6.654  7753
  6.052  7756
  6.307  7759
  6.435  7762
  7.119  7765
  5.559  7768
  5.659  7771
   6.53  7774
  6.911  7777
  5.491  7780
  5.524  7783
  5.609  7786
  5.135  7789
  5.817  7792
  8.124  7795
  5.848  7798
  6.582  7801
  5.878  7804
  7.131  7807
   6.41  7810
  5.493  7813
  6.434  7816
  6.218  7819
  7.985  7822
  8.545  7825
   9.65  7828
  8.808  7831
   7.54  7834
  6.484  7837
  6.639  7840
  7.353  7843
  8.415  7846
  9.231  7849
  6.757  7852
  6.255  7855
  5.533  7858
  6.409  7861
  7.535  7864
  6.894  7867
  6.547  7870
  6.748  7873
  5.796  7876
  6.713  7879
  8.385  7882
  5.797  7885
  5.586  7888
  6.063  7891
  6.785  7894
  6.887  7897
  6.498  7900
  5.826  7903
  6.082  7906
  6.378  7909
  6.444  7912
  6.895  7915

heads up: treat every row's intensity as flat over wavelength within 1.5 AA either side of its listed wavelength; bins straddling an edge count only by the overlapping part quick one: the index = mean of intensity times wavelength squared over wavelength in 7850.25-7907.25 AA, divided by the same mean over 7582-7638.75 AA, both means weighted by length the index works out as 1.2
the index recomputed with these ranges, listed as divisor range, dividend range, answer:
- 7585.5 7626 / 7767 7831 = 1.28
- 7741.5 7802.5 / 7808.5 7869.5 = 1.18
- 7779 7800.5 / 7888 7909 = 1.08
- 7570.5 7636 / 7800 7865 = 1.28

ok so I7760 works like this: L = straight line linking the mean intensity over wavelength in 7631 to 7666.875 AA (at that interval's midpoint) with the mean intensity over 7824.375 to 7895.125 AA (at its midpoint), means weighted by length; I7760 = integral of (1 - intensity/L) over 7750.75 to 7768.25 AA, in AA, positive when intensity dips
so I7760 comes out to 4.3 AA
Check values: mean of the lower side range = 10.1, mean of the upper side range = 7.09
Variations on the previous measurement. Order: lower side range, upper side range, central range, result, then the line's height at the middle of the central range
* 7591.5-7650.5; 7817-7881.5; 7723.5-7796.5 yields 8.4 AA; 7.01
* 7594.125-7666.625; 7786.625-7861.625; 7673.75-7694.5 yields -2.2 AA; 7.4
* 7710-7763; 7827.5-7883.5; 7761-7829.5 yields 3.5 AA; 6.87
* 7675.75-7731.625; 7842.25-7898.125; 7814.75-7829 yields -1.8 AA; 6.87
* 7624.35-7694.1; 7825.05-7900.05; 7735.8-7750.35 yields 3.6 AA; 8.27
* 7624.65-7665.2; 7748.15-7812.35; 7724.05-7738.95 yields 2.6 AA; 7.47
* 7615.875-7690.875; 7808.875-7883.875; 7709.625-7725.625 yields 2.2 AA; 8.38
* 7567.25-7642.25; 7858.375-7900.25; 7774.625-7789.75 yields 1.4 AA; 6.38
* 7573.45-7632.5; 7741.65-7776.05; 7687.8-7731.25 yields -3.9 AA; 6.15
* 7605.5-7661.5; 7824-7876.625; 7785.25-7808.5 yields 3.9 AA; 7.56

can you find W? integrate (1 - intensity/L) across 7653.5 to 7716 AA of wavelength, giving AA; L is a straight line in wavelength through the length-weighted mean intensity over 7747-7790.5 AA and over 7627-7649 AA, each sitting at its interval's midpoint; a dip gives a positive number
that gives -3.8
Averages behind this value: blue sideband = 8.05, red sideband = 6.16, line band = 7.85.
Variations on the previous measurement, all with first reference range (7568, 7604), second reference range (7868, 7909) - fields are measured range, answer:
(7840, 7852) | -2.7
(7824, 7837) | -3.9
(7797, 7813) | 0.5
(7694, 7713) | 0.3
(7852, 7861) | 0.5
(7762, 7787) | 1.6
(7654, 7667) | -2.1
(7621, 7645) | 0.6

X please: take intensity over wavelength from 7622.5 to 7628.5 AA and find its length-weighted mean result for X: 5.36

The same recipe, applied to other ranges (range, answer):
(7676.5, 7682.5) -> 9.14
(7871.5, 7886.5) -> 6.69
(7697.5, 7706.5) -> 6.08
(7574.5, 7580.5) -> 6.81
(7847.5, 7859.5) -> 6.94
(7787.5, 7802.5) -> 6.3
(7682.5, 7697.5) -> 6.61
